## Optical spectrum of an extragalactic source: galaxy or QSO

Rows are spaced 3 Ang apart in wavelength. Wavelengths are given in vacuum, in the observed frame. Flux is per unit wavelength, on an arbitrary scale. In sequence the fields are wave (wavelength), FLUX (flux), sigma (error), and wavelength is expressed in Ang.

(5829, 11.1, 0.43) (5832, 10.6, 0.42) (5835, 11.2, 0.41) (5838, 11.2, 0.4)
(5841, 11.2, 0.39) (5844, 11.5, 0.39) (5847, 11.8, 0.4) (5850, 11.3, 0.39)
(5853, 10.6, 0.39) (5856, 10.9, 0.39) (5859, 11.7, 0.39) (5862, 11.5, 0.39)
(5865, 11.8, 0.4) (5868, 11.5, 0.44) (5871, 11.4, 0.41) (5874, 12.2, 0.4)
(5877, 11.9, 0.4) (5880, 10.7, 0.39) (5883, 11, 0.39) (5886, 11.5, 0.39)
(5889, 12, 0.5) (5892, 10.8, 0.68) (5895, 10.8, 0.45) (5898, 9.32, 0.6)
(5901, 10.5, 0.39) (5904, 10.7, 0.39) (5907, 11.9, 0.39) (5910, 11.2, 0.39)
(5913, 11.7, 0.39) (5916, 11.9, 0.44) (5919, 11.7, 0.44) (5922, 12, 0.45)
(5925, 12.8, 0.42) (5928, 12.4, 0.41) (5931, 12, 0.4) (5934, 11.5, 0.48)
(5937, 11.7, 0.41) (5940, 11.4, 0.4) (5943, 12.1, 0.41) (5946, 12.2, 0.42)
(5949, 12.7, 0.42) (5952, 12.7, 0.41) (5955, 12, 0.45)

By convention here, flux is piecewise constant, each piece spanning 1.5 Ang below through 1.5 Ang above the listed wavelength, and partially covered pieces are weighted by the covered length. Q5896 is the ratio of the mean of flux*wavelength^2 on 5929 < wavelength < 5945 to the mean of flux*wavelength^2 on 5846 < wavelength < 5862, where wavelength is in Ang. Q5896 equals 1.08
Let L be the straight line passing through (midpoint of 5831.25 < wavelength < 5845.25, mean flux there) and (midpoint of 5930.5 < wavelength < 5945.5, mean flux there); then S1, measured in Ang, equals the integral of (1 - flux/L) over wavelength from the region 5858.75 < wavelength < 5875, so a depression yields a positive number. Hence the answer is -0.5 Ang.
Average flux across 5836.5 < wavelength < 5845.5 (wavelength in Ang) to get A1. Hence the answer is 11.3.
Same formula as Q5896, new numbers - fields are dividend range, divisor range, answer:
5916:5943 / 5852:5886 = 1.07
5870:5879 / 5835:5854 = 1.06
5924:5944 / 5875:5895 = 1.08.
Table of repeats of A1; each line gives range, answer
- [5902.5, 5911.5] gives 11.3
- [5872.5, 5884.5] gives 11.4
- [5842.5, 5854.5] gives 11.3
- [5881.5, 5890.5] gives 11.5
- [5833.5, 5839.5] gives 11.2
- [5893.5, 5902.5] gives 10.2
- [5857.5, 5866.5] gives 11.7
